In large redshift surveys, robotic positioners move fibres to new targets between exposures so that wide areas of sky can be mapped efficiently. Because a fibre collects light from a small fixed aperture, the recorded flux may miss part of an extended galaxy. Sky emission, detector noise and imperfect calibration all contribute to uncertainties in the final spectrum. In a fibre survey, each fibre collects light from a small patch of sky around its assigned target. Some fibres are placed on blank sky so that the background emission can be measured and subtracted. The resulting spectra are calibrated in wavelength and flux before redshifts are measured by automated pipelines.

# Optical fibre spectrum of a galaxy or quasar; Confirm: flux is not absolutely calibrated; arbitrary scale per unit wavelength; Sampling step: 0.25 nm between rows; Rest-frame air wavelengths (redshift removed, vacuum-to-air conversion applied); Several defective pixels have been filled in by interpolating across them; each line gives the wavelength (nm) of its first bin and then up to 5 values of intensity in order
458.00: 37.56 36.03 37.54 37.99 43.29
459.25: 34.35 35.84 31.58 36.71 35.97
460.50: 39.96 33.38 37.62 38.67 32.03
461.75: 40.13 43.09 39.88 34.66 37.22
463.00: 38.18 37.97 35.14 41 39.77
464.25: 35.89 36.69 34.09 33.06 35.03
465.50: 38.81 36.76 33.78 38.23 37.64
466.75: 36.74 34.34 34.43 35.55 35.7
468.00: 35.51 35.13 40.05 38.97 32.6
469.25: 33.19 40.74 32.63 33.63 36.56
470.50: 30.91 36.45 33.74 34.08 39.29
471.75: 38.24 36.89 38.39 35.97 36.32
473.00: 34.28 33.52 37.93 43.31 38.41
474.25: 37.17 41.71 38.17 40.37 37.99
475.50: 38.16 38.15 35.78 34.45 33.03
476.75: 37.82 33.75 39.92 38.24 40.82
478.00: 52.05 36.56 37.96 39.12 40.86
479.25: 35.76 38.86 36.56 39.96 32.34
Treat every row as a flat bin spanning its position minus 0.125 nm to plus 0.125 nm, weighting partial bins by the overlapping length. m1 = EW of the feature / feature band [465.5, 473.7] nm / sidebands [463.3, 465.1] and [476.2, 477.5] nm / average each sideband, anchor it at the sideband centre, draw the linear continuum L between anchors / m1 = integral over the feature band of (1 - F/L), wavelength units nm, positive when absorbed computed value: 0.09 nm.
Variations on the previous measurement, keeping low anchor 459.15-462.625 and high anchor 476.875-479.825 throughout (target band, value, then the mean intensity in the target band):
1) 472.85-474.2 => 0.04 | 37.5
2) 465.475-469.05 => 0.13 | 36.3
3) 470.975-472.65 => 0.06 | 36.8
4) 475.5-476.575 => 0.09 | 35.8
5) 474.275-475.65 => -0.01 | 39.1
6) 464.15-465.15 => 0.06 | 34.9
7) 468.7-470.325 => 0.12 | 35.3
